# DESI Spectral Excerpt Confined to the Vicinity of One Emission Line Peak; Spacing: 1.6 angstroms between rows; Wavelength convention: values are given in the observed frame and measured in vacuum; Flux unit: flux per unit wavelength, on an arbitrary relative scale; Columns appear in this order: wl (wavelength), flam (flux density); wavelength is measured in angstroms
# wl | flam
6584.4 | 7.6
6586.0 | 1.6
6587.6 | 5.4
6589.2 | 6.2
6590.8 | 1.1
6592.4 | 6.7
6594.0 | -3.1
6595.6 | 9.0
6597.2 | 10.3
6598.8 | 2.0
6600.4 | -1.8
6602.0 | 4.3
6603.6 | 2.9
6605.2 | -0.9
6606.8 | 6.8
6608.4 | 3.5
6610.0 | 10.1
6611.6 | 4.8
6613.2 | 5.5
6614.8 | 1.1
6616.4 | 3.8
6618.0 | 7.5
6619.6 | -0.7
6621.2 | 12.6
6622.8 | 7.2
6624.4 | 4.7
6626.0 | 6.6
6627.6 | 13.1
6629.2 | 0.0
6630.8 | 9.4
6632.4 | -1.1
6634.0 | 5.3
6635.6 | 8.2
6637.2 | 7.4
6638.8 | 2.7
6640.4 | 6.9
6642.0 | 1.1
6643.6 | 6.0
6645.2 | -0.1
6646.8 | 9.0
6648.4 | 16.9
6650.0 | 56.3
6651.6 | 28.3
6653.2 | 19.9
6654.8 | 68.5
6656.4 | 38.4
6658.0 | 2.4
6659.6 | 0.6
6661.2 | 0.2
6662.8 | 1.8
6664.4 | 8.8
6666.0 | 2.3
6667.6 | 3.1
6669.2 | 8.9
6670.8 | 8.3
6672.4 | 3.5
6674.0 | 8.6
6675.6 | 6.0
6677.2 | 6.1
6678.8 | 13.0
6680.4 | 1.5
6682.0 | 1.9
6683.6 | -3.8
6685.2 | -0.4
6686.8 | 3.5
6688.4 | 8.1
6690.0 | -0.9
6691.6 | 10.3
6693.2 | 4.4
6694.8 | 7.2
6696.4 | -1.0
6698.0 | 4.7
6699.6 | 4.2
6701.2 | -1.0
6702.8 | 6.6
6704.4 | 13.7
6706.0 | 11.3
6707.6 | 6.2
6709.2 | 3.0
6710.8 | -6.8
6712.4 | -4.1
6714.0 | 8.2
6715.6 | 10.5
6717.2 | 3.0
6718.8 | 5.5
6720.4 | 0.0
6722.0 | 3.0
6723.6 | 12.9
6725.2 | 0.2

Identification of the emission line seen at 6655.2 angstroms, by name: [O II]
